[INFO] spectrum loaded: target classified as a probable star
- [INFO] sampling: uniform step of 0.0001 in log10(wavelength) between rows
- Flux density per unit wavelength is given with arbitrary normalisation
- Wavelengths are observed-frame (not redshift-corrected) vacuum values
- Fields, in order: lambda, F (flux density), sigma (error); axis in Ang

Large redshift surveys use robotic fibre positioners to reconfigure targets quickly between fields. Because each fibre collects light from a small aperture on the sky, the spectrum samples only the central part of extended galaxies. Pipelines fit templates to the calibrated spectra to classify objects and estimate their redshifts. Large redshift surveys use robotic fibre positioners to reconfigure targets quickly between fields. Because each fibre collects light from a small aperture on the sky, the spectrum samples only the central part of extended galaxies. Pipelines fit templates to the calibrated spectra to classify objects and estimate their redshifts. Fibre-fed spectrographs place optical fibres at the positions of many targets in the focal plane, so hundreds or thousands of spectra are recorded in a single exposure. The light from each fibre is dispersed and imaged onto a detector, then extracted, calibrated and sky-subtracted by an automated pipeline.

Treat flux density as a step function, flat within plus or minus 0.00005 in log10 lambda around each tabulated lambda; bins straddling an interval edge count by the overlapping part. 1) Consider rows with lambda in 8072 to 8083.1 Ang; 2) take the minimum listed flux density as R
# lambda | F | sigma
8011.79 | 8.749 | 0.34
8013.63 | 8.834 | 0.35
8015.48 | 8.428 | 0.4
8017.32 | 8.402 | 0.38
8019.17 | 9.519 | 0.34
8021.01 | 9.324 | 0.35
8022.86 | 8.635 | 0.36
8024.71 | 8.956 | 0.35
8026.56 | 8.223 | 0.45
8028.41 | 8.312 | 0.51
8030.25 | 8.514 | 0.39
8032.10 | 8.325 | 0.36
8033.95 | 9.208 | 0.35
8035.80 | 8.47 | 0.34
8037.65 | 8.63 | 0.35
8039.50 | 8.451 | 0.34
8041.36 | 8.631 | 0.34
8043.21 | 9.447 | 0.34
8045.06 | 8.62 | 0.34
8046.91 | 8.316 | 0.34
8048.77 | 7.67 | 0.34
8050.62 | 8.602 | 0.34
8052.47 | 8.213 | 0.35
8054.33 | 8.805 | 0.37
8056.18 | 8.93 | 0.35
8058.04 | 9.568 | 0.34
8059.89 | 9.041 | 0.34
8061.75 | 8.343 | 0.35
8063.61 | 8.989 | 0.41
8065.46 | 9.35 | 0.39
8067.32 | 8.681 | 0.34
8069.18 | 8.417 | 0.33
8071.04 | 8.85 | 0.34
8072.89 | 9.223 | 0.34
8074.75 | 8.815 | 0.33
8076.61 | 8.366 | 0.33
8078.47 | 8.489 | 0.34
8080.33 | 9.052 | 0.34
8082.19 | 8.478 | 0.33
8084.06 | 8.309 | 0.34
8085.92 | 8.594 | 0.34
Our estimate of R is 8.366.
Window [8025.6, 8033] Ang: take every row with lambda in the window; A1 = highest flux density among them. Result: 8.514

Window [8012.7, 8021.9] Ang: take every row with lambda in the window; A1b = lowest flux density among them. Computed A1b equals 8.402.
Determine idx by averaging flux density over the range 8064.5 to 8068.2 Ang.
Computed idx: 9.03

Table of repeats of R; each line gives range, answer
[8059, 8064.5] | 8.343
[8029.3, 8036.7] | 8.325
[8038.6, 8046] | 8.451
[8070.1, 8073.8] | 8.85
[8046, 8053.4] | 7.67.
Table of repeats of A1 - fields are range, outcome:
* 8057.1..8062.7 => 9.568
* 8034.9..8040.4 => 8.63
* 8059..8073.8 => 9.35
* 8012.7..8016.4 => 8.834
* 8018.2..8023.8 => 9.519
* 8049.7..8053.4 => 8.602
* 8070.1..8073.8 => 9.223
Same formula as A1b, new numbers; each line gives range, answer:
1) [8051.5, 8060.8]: 8.213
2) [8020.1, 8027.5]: 8.223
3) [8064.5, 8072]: 8.417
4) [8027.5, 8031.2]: 8.312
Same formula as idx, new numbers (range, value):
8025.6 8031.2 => 8.36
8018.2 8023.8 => 9.15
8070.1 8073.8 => 9.05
